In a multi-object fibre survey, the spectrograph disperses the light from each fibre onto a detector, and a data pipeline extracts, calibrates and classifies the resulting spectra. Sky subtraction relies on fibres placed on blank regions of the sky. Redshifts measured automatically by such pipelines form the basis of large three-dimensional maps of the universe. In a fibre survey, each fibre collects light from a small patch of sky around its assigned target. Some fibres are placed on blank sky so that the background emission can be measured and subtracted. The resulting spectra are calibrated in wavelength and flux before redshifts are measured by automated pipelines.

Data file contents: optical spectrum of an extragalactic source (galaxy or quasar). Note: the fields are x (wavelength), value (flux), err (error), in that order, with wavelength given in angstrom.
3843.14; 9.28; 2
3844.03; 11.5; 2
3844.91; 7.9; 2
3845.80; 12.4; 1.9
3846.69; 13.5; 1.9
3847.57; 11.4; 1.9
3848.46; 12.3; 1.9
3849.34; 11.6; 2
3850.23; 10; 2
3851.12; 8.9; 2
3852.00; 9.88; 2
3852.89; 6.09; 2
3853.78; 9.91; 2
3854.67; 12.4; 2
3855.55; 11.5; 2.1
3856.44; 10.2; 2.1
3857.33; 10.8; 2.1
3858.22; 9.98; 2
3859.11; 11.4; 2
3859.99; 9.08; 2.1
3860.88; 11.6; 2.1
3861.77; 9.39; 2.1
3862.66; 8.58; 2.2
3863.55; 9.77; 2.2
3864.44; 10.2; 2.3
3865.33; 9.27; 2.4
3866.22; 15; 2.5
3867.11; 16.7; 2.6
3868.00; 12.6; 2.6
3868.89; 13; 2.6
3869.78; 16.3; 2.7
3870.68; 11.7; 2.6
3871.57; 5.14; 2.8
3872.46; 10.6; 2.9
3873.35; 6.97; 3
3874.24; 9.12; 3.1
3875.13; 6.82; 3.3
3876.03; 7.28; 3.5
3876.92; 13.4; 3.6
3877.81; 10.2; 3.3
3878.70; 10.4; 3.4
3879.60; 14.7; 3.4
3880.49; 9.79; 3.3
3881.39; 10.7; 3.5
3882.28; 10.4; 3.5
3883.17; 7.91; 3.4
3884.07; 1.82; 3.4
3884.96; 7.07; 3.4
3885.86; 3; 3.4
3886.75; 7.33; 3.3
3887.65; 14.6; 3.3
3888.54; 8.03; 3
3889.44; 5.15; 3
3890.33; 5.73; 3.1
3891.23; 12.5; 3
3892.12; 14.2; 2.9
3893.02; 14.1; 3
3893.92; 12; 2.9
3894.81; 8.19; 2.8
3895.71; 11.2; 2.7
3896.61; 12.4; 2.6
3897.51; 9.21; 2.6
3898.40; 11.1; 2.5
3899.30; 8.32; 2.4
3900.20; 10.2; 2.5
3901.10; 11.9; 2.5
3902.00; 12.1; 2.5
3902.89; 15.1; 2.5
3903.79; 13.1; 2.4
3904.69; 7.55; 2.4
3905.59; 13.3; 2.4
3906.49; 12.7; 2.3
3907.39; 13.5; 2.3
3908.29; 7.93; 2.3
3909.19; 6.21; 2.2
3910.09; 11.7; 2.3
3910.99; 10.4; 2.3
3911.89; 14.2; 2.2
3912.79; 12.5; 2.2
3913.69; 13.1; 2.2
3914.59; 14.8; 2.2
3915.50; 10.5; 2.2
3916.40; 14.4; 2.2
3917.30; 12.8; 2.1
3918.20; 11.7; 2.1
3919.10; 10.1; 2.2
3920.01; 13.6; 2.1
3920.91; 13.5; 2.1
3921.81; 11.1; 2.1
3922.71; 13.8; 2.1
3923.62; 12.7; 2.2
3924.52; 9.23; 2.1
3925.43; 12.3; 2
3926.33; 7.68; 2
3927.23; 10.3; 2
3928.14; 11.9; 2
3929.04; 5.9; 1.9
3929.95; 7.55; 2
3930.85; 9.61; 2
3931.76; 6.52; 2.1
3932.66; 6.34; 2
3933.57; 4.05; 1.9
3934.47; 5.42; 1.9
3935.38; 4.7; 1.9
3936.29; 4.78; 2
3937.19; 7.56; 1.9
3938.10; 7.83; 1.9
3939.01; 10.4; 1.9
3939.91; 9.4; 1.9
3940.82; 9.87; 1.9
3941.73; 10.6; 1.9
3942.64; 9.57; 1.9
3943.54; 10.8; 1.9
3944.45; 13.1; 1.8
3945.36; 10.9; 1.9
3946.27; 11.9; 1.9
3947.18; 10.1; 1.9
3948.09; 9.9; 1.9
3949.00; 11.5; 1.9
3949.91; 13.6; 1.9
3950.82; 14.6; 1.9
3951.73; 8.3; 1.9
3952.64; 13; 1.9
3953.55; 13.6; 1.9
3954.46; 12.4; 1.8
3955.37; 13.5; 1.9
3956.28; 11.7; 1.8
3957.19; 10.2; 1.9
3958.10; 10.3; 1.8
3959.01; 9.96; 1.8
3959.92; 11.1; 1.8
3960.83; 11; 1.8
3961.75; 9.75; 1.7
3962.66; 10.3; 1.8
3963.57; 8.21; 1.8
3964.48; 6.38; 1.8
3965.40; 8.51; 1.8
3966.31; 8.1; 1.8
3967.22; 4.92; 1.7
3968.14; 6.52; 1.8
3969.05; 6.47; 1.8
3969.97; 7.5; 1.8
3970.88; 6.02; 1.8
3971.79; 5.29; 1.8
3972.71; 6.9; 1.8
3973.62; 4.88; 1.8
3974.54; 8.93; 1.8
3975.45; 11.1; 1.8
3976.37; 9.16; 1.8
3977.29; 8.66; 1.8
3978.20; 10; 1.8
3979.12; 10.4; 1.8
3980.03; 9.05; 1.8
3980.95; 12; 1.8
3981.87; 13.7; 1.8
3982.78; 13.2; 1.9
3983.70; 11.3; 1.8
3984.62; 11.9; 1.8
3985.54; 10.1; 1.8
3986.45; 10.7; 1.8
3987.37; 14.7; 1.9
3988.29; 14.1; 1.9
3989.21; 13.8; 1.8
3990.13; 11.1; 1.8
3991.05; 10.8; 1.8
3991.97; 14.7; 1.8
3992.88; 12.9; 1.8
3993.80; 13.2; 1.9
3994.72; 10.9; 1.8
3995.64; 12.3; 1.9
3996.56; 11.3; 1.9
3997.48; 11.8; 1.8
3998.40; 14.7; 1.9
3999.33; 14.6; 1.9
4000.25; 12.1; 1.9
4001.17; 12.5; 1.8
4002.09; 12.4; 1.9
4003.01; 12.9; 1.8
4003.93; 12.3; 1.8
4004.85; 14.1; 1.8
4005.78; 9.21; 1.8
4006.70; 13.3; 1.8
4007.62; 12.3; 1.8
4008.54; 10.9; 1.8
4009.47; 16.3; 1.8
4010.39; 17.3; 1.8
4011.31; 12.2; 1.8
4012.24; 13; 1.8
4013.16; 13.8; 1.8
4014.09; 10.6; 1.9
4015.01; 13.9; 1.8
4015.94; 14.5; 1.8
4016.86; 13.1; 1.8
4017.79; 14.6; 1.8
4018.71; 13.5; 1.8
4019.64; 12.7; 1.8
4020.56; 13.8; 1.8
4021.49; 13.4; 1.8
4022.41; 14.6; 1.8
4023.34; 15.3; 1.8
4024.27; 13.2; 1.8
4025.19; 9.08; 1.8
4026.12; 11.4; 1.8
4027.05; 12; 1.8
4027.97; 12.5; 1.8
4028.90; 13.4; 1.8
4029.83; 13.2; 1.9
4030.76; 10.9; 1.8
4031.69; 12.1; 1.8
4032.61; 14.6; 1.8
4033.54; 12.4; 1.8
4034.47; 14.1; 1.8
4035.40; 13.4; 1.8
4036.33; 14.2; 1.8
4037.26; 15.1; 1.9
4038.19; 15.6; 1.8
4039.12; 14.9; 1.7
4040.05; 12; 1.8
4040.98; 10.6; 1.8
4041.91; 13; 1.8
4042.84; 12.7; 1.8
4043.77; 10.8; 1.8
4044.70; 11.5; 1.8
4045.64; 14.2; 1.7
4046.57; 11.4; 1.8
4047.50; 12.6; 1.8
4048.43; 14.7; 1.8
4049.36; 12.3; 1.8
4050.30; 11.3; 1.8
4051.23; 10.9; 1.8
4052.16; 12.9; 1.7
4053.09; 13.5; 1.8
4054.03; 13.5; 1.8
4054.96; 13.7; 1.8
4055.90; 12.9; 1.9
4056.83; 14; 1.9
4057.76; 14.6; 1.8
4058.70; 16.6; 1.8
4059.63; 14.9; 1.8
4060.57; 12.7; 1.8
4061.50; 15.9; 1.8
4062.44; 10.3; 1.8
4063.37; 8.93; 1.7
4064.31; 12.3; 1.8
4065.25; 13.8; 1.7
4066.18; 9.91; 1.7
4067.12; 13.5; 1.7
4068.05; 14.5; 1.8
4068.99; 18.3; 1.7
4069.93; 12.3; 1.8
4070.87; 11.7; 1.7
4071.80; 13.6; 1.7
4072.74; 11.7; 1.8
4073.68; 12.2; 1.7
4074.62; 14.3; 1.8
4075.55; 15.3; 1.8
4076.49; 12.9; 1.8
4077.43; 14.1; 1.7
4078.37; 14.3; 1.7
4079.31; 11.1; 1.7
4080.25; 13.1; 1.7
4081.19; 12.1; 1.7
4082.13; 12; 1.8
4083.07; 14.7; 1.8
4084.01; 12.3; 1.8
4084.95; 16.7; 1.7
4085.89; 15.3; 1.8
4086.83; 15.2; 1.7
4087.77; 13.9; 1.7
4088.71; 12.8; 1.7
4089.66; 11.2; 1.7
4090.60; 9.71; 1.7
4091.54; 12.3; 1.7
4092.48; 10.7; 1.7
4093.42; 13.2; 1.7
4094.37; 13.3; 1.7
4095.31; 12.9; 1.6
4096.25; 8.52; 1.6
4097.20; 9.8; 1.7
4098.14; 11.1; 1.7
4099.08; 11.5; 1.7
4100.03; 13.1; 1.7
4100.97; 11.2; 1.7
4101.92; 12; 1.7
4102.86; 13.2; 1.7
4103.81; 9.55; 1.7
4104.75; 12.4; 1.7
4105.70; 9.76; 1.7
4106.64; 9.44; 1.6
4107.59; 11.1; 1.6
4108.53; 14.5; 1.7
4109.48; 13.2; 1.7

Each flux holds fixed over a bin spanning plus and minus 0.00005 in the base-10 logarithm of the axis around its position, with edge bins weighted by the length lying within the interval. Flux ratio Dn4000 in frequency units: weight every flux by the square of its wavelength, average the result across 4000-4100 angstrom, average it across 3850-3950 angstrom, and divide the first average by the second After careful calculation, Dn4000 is 1.36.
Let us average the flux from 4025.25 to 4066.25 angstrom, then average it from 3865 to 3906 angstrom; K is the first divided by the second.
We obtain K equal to 1.2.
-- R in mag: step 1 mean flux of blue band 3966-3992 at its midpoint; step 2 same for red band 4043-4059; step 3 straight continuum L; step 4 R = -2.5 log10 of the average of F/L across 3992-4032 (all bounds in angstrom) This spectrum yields -0.15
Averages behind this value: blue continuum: 9.79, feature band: 12.9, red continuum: 13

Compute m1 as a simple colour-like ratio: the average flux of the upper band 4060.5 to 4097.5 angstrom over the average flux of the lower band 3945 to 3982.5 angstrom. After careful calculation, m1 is 1.3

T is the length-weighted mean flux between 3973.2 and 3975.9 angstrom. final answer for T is 8.34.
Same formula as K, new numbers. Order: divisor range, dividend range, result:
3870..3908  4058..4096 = 1.31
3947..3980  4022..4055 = 1.35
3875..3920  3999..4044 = 1.23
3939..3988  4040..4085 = 1.29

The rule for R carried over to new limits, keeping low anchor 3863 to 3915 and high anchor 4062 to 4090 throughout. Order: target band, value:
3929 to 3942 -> 0.46 mag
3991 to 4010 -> -0.05 mag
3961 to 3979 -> 0.43 mag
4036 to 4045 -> -0.03 mag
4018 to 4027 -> -0.05 mag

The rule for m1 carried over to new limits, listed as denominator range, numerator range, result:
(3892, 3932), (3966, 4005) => 0.96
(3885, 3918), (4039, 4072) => 1.18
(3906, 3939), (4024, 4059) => 1.28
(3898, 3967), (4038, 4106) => 1.22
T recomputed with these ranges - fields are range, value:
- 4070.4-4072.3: 12.7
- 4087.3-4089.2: 13.3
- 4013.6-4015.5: 12.3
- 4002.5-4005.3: 13.1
